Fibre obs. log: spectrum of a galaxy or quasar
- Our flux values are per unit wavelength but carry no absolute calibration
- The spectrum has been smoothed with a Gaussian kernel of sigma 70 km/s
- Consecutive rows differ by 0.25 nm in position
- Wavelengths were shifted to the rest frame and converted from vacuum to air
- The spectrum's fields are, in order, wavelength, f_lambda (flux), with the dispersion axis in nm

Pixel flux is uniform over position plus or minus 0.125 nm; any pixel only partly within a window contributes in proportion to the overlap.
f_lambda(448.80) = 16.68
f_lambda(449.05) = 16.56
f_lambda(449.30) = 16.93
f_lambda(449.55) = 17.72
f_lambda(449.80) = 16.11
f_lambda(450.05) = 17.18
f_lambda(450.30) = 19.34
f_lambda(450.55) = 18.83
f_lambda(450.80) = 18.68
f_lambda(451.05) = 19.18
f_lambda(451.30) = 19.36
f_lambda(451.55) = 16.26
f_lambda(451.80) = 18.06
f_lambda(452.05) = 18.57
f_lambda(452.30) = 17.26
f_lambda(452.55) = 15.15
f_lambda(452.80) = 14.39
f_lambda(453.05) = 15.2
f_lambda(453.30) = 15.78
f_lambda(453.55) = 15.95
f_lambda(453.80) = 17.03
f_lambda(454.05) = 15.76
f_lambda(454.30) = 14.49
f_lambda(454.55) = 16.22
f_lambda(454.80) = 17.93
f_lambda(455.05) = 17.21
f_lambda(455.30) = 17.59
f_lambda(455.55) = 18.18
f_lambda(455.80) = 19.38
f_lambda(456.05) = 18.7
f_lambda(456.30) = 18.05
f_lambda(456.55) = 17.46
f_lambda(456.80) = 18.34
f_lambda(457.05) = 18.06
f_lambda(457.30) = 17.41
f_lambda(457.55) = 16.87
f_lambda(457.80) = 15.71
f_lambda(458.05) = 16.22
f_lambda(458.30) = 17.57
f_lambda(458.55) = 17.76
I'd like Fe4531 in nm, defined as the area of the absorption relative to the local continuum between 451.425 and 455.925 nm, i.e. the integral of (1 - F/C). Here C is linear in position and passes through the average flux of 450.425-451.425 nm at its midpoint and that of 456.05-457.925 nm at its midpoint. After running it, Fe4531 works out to 0.40 nm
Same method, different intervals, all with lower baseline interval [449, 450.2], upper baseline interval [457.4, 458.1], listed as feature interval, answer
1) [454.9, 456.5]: -0.16 nm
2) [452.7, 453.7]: 0.08 nm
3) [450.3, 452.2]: -0.18 nm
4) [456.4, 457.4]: -0.09 nm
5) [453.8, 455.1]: 0.02 nm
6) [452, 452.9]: 0.03 nm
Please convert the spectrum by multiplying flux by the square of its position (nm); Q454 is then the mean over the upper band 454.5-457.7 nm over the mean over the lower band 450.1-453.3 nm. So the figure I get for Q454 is 1.04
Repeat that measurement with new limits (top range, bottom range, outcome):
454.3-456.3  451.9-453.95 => 1.10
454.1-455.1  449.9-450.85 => 0.90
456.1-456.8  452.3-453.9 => 1.16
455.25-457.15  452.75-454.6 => 1.18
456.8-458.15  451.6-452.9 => 1.04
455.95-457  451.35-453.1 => 1.11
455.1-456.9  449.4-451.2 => 1.03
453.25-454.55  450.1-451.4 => 0.85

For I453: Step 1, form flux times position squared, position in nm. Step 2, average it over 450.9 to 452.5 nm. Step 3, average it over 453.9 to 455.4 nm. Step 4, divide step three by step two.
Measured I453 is 0.93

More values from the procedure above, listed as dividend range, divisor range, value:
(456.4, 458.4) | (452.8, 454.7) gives 1.11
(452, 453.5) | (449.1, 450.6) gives 0.92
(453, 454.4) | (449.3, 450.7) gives 0.90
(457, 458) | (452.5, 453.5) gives 1.13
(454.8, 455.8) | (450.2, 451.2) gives 0.96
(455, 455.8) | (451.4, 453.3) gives 1.11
